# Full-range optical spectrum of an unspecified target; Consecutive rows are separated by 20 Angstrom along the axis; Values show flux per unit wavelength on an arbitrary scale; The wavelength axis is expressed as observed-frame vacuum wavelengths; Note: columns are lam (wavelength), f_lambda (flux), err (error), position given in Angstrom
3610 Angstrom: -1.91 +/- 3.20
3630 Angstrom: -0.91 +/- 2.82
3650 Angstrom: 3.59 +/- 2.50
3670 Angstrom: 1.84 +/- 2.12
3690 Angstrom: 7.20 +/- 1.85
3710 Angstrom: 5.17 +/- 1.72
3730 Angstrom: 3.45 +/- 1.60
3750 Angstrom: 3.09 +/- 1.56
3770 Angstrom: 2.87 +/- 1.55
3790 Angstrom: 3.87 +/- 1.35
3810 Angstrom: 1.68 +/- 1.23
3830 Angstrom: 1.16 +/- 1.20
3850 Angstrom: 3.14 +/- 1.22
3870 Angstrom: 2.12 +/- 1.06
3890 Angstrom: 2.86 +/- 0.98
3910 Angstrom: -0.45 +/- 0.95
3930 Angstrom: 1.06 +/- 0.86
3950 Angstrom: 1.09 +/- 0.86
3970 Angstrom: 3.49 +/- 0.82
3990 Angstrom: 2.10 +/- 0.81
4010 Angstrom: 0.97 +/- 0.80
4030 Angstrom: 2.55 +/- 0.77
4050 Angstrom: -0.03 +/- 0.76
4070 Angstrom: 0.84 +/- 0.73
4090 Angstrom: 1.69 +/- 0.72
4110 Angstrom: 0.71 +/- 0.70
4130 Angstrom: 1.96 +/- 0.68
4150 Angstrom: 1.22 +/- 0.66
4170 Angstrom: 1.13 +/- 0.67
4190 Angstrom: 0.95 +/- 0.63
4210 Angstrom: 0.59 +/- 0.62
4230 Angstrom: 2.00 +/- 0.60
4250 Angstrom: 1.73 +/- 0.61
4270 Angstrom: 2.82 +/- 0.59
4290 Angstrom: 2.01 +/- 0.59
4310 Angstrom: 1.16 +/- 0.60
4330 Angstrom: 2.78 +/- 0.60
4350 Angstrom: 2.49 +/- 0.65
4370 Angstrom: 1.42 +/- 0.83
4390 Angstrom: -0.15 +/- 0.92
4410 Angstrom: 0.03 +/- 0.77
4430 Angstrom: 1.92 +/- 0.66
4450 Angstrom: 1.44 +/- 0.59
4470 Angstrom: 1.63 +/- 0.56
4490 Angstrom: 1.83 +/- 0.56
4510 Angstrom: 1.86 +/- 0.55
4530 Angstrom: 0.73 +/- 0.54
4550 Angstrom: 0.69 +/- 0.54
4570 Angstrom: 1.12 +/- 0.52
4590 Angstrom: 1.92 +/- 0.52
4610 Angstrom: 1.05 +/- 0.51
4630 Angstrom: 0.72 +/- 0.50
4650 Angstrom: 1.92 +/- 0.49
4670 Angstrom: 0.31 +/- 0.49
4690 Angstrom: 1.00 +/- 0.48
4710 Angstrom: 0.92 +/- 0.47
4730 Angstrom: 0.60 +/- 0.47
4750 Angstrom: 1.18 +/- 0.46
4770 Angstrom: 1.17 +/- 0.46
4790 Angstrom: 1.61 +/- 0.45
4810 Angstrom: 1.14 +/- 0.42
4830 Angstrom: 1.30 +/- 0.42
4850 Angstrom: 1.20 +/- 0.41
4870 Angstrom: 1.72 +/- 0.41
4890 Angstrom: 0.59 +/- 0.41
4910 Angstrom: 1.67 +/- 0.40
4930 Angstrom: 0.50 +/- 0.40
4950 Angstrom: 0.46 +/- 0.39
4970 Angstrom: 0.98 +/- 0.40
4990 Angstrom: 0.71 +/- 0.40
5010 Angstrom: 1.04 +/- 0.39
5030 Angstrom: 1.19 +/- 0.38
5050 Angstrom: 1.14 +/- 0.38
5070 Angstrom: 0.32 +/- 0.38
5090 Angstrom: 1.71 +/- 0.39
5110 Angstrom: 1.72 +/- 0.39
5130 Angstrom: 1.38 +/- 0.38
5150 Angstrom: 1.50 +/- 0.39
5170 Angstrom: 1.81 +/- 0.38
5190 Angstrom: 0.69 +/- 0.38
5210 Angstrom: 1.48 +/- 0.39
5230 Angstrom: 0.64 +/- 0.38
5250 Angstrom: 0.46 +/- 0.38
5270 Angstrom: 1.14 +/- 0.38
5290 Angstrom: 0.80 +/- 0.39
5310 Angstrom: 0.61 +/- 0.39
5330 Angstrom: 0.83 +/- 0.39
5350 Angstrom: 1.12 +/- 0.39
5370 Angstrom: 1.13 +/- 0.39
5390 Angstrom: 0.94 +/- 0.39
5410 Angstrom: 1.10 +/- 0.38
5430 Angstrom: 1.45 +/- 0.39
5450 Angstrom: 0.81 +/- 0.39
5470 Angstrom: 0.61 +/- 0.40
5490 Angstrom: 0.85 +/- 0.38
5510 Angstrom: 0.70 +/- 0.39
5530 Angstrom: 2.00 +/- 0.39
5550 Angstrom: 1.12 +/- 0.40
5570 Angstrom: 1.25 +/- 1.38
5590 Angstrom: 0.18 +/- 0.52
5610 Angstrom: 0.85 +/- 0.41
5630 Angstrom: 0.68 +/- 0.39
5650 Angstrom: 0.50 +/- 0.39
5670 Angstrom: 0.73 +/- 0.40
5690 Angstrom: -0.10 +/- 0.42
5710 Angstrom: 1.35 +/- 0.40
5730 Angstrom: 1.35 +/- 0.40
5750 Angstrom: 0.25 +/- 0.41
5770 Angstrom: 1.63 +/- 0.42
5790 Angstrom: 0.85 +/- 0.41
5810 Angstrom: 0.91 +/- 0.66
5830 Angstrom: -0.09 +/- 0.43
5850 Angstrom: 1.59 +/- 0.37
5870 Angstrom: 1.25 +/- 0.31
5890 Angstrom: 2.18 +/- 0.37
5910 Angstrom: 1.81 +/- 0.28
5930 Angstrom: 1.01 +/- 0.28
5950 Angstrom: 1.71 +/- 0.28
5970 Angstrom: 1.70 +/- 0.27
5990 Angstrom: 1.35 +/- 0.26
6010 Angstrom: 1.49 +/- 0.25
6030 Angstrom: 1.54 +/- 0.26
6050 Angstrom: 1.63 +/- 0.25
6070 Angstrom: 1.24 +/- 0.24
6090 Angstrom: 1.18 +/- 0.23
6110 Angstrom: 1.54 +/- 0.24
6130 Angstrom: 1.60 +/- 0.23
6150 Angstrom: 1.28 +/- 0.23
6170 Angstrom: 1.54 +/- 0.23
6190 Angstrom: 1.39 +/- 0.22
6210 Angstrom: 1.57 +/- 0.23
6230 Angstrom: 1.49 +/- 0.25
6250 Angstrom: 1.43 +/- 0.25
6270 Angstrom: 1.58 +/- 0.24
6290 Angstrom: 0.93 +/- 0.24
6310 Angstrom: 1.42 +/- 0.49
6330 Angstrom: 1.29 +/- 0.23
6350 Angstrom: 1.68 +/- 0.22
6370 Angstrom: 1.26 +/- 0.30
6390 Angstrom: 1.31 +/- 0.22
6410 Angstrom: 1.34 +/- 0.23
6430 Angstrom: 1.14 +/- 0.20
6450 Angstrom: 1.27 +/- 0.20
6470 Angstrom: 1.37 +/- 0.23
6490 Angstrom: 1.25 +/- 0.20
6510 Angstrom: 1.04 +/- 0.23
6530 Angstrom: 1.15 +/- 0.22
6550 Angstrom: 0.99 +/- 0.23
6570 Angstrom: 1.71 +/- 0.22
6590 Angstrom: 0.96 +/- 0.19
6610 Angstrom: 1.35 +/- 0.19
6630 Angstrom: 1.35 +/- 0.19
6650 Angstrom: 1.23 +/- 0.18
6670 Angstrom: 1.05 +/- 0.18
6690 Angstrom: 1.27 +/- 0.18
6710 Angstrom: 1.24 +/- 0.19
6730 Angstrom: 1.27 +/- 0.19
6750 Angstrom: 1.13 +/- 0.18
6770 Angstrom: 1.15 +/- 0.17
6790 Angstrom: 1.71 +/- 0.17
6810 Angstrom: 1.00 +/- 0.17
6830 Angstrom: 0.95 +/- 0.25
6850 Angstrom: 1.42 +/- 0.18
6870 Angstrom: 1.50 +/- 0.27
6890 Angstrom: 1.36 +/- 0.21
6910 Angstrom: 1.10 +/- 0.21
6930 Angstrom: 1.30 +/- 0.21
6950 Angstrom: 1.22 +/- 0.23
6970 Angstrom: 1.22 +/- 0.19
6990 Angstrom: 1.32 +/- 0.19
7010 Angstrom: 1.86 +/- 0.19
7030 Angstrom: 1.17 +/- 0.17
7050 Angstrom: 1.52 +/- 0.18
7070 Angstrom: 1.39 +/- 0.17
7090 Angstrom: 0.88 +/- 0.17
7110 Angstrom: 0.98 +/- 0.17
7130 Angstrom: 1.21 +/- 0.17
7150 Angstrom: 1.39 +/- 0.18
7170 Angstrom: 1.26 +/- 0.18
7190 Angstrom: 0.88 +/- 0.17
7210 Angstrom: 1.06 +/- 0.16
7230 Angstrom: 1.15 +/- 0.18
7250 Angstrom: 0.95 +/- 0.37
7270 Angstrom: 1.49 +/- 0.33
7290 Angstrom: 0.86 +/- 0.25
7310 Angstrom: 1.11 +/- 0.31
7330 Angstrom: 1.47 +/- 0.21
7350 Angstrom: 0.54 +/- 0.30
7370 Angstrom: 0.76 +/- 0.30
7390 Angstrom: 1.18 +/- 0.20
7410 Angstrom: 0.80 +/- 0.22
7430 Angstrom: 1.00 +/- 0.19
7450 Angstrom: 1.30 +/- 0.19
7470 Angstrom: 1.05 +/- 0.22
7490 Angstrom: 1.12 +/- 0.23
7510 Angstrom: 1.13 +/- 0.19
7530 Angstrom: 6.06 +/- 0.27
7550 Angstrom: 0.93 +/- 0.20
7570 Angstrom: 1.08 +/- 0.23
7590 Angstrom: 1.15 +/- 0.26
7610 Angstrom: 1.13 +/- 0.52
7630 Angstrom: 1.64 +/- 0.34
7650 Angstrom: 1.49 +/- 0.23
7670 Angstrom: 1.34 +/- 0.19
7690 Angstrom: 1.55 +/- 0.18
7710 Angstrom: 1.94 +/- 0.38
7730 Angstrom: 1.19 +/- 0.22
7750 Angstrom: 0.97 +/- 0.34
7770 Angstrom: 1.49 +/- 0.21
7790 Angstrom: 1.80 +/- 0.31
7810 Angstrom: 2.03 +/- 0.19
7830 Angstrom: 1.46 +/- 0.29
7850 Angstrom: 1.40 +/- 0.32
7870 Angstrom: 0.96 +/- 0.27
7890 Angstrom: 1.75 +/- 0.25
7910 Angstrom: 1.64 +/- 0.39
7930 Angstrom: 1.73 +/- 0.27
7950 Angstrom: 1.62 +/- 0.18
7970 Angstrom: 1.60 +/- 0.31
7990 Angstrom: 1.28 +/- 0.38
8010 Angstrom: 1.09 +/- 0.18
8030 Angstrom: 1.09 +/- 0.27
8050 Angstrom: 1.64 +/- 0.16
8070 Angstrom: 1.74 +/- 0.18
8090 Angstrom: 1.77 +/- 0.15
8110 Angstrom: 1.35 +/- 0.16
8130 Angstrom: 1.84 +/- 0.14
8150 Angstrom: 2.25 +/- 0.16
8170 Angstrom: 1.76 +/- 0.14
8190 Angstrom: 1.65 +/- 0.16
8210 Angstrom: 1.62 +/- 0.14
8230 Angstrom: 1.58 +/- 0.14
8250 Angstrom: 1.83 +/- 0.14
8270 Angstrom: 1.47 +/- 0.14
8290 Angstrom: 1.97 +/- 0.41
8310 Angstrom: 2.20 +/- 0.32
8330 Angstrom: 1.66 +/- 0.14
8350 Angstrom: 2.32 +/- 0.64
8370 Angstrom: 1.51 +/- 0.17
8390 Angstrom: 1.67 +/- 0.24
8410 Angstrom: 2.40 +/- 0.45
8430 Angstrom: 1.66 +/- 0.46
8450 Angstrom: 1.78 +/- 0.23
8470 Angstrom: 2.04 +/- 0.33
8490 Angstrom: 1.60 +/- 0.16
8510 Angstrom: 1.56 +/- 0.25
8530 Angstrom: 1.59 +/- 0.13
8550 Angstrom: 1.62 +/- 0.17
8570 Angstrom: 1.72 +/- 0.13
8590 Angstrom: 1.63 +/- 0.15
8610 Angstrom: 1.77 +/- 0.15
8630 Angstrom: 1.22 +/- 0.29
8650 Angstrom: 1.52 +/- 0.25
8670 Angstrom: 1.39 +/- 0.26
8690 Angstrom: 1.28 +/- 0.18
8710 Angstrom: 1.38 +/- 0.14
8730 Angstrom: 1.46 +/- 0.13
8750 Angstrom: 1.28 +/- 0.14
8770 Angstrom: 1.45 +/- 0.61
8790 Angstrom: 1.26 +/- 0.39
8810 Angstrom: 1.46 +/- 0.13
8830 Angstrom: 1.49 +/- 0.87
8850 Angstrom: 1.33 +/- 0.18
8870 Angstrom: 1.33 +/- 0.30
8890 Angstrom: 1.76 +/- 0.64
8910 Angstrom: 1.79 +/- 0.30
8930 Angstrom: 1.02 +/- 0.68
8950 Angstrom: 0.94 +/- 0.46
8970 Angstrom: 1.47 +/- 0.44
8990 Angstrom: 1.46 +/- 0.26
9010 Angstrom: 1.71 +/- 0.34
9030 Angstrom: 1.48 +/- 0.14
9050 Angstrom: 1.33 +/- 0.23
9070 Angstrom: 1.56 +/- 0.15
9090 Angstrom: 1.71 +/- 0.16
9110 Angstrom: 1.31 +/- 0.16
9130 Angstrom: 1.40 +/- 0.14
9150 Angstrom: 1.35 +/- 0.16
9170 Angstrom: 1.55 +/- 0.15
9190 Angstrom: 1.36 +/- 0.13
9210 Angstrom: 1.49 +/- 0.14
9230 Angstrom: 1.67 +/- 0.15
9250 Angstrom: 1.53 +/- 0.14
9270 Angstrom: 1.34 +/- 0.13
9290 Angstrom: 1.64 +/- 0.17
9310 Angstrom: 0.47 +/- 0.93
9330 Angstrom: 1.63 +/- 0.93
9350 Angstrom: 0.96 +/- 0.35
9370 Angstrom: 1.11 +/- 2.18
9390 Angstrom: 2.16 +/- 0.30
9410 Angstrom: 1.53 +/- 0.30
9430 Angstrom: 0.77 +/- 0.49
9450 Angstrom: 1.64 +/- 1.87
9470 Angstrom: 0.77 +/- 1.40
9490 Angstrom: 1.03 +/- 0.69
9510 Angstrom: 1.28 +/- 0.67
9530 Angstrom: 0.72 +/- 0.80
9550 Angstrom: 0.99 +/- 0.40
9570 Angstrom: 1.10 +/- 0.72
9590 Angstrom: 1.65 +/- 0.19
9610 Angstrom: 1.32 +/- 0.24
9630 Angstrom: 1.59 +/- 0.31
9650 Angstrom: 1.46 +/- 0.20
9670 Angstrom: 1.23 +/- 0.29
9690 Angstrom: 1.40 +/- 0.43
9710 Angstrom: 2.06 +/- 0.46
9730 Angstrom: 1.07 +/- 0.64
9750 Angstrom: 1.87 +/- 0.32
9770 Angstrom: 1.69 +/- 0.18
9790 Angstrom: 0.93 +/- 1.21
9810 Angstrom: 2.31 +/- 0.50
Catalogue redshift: 1.02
